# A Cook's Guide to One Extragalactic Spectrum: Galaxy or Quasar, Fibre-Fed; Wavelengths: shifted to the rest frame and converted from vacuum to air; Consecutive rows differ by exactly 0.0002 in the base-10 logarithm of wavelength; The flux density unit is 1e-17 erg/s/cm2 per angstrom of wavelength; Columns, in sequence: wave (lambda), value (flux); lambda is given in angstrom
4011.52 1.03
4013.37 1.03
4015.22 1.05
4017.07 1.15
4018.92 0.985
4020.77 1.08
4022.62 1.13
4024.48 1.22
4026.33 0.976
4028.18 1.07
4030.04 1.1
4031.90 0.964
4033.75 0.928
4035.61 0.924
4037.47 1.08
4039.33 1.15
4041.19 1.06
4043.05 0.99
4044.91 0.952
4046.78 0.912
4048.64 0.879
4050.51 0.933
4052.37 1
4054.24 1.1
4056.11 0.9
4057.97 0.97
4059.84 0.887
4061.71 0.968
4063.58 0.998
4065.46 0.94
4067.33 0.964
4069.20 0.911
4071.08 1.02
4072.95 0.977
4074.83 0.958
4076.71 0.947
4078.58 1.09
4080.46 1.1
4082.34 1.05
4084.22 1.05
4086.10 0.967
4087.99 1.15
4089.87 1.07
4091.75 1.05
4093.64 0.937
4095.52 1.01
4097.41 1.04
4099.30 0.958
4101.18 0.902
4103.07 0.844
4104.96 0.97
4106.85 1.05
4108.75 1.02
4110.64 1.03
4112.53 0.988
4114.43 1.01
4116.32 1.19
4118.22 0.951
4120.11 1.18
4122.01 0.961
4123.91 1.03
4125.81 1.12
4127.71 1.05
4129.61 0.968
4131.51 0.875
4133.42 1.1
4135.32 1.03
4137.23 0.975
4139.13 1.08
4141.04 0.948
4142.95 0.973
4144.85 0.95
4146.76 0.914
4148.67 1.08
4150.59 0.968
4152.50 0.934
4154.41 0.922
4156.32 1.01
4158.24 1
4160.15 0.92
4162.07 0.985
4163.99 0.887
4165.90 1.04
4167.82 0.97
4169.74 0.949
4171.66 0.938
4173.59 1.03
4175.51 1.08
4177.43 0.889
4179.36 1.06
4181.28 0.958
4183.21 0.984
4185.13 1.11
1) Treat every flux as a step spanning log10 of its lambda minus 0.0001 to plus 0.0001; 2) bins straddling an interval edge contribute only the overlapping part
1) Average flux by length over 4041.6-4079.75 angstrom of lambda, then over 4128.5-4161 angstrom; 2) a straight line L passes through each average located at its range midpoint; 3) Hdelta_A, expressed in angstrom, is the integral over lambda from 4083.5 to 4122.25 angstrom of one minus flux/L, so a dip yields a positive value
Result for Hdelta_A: -1.7 angstrom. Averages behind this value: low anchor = 0.967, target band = 1.02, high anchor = 0.98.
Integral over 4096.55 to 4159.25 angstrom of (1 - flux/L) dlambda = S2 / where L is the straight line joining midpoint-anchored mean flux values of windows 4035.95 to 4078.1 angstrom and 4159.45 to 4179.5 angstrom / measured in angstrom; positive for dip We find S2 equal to -1.6 angstrom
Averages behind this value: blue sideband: 0.978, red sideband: 0.974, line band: 1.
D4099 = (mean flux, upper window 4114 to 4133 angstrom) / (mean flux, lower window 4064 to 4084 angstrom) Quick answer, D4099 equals 1.04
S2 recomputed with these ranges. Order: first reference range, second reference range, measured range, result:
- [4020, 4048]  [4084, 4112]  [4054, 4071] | 1.0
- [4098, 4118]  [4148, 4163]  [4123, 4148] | -0.5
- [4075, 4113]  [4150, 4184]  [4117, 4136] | -0.7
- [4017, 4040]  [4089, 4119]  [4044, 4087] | 2.1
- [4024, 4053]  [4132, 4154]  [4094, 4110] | 0.4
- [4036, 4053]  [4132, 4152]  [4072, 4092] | -0.9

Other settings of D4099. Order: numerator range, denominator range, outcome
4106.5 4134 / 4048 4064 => 1.08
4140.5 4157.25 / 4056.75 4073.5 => 1.01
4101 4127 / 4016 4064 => 1.01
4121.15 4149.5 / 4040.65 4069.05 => 1.04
